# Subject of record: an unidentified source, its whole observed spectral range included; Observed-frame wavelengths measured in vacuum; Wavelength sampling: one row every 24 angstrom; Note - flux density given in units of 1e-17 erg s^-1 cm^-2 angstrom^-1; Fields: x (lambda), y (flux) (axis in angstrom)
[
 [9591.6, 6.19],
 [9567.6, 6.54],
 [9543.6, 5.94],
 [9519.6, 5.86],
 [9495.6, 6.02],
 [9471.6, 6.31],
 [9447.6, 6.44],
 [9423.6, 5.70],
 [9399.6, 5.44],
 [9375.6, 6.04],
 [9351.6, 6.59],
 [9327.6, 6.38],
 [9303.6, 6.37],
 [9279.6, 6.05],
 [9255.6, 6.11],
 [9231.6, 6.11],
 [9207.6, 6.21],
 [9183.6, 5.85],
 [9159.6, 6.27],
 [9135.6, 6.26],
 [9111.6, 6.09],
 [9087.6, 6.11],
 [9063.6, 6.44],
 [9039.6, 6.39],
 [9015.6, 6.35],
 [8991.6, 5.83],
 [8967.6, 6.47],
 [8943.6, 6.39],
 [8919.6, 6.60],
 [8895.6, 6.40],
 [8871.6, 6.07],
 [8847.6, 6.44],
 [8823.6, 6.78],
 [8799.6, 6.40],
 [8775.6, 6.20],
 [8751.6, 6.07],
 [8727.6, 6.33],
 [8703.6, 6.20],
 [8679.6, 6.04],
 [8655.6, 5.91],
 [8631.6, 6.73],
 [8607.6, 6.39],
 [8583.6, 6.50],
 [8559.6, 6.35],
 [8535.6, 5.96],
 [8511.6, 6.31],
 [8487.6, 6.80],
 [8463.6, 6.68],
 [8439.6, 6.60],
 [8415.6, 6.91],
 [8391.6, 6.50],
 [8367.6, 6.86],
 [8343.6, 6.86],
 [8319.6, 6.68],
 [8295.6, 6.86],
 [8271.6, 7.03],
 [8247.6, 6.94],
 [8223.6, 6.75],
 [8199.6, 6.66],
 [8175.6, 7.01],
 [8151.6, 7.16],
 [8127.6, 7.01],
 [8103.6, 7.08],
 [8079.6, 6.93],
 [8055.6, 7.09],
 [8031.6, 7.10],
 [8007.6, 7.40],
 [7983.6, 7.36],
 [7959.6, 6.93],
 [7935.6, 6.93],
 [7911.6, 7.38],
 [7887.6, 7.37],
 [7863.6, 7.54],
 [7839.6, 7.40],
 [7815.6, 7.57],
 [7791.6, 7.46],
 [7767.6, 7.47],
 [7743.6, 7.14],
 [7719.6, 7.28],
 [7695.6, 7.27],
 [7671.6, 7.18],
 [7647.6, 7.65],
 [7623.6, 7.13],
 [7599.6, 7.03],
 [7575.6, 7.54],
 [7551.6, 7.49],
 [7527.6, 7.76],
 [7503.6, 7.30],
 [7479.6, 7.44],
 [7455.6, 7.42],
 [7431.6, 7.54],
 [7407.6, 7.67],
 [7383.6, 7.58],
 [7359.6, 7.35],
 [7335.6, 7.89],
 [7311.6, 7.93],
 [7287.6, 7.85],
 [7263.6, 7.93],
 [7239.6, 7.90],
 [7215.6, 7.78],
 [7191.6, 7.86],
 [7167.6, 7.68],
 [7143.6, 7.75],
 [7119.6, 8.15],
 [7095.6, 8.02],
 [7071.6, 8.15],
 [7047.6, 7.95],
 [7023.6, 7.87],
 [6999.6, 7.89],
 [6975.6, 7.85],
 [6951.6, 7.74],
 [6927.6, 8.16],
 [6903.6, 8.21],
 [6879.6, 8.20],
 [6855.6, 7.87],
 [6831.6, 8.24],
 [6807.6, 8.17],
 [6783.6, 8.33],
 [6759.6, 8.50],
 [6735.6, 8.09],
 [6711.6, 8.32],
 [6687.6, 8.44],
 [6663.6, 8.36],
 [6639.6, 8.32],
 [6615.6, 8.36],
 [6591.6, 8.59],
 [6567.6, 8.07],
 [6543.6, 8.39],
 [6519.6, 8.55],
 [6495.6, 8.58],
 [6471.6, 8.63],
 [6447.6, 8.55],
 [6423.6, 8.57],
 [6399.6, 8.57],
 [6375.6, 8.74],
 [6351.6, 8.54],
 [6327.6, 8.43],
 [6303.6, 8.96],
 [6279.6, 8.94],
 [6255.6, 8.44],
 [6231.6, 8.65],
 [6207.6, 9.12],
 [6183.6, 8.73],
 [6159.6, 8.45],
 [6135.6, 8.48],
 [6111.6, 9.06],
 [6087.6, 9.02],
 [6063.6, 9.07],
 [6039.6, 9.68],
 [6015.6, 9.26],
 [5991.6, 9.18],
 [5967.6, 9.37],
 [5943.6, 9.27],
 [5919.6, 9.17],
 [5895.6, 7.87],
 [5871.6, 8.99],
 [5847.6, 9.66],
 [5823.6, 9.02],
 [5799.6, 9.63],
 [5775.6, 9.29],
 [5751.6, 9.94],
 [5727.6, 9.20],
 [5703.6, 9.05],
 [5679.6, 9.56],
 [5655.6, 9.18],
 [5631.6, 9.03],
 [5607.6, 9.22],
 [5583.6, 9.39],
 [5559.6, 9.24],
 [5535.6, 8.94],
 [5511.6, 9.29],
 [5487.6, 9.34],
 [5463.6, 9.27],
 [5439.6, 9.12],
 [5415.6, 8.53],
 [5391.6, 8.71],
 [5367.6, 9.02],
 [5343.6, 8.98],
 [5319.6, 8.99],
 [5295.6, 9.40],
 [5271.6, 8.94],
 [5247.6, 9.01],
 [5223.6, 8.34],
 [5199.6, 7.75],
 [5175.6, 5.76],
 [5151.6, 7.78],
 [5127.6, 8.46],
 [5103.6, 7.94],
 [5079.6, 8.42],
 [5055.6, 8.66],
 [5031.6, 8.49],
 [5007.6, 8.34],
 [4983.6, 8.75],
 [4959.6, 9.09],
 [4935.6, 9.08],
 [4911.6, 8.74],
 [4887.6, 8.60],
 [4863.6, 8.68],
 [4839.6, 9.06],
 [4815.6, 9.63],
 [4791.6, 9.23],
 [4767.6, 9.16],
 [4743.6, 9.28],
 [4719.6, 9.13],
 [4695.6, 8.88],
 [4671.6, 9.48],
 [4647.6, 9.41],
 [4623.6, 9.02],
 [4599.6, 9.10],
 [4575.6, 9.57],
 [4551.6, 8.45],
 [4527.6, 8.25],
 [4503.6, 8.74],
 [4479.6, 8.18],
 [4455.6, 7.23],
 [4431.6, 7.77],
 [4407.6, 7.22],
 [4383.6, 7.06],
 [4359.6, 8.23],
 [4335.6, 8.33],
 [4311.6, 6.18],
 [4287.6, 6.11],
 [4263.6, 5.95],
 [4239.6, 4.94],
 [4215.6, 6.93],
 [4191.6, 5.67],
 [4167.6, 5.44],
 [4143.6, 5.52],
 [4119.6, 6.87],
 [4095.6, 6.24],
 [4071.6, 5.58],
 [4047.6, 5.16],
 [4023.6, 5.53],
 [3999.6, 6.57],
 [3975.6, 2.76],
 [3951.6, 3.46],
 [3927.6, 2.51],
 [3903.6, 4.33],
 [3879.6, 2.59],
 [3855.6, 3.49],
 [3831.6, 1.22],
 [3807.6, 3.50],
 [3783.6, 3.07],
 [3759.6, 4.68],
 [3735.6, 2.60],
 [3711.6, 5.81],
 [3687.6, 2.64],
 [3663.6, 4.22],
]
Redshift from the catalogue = 0.000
